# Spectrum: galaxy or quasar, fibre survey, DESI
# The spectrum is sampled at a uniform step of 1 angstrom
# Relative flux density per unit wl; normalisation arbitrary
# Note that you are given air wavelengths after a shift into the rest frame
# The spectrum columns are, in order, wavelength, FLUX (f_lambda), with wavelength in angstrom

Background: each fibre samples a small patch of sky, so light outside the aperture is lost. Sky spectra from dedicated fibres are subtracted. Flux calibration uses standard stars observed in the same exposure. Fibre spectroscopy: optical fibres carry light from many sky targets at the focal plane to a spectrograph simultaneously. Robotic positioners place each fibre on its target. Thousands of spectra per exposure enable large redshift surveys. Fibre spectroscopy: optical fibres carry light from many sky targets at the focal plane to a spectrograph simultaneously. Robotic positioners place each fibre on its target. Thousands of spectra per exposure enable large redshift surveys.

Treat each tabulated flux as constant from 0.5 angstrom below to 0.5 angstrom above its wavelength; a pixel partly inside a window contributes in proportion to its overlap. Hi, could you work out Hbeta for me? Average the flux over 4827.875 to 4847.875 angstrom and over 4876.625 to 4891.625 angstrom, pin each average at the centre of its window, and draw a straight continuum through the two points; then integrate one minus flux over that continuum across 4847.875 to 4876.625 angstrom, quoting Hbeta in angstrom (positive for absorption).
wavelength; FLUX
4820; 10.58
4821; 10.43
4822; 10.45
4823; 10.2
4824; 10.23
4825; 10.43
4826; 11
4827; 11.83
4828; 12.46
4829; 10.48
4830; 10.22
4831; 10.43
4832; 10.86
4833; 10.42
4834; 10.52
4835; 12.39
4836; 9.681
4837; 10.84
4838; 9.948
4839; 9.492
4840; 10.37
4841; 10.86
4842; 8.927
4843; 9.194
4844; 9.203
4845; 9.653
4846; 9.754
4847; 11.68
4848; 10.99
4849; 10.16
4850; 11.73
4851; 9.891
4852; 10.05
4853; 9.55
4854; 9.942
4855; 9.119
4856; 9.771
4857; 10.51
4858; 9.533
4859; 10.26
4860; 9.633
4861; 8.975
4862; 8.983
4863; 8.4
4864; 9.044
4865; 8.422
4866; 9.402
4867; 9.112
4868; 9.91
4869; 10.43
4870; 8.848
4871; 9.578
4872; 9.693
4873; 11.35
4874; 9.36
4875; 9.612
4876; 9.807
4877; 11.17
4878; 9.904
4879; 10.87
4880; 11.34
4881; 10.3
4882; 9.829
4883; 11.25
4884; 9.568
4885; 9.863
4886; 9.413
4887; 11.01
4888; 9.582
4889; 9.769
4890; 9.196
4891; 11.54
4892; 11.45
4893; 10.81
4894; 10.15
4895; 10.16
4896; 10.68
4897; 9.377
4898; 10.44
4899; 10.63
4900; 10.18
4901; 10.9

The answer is 1.7 angstrom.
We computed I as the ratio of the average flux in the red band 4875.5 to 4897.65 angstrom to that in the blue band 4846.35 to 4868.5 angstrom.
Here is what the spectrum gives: 1.1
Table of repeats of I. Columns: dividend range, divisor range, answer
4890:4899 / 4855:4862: 1.09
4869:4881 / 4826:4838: 0.93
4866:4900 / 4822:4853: 0.97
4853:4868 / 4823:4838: 0.87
